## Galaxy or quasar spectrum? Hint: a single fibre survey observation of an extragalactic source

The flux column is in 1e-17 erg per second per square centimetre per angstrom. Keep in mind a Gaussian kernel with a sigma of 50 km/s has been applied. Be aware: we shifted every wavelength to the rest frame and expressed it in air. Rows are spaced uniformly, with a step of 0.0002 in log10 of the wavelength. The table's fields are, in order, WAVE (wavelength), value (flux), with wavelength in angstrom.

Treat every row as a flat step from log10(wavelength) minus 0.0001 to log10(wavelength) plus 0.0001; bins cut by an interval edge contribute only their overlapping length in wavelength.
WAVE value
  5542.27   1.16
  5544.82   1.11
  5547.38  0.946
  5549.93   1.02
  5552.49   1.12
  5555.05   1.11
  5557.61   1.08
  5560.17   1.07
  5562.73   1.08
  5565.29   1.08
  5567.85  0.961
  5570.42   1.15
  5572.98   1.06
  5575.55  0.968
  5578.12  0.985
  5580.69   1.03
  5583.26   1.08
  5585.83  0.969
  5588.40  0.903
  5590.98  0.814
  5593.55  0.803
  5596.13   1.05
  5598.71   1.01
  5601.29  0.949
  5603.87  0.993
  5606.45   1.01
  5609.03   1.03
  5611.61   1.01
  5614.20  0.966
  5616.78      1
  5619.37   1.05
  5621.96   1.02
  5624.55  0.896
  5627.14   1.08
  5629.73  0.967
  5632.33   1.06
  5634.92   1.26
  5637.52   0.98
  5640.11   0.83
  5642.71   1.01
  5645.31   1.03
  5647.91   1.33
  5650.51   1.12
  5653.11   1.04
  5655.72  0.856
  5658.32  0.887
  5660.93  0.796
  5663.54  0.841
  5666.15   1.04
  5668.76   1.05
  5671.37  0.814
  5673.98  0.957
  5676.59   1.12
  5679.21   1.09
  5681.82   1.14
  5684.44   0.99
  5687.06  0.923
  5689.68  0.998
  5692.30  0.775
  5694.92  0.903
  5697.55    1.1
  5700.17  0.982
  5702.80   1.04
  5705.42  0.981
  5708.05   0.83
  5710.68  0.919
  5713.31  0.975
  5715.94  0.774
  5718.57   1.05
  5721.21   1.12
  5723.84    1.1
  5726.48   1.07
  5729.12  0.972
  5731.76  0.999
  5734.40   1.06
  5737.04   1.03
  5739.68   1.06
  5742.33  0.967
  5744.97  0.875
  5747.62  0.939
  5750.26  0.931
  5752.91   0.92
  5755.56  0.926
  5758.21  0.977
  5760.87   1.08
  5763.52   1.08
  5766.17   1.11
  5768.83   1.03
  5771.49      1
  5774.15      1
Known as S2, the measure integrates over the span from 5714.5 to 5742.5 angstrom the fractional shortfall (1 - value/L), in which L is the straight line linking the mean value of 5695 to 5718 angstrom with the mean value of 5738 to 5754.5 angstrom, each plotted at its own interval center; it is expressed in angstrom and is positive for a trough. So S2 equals -2.1 angstrom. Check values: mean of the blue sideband 0.951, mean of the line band 1.02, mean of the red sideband 0.95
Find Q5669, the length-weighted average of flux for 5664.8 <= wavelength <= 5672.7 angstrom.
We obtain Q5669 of 0.967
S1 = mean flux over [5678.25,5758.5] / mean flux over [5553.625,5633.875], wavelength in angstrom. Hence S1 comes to 0.97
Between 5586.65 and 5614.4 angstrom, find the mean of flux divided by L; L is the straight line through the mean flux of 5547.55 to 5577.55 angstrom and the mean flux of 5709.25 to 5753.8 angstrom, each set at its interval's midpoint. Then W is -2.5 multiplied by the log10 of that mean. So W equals 0.09 mag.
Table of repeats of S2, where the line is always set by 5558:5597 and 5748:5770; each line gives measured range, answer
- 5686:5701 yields 0.9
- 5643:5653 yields -1.3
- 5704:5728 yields 0.6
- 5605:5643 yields -0.3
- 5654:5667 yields 1.5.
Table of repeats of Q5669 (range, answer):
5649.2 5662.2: 0.94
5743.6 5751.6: 0.916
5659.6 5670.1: 0.931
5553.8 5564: 1.08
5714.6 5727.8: 1.02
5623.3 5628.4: 0.988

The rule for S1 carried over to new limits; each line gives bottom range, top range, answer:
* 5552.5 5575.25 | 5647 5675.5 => 0.91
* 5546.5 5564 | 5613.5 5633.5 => 0.95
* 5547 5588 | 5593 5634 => 0.96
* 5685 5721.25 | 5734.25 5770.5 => 1.05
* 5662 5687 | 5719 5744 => 1.04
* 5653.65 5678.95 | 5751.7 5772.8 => 1.08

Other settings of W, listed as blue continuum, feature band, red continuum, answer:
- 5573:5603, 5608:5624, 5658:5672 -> -0.07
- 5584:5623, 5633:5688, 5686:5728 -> -0.04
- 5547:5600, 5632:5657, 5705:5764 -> -0.05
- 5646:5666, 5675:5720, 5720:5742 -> 0.05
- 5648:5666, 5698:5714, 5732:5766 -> 0.02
